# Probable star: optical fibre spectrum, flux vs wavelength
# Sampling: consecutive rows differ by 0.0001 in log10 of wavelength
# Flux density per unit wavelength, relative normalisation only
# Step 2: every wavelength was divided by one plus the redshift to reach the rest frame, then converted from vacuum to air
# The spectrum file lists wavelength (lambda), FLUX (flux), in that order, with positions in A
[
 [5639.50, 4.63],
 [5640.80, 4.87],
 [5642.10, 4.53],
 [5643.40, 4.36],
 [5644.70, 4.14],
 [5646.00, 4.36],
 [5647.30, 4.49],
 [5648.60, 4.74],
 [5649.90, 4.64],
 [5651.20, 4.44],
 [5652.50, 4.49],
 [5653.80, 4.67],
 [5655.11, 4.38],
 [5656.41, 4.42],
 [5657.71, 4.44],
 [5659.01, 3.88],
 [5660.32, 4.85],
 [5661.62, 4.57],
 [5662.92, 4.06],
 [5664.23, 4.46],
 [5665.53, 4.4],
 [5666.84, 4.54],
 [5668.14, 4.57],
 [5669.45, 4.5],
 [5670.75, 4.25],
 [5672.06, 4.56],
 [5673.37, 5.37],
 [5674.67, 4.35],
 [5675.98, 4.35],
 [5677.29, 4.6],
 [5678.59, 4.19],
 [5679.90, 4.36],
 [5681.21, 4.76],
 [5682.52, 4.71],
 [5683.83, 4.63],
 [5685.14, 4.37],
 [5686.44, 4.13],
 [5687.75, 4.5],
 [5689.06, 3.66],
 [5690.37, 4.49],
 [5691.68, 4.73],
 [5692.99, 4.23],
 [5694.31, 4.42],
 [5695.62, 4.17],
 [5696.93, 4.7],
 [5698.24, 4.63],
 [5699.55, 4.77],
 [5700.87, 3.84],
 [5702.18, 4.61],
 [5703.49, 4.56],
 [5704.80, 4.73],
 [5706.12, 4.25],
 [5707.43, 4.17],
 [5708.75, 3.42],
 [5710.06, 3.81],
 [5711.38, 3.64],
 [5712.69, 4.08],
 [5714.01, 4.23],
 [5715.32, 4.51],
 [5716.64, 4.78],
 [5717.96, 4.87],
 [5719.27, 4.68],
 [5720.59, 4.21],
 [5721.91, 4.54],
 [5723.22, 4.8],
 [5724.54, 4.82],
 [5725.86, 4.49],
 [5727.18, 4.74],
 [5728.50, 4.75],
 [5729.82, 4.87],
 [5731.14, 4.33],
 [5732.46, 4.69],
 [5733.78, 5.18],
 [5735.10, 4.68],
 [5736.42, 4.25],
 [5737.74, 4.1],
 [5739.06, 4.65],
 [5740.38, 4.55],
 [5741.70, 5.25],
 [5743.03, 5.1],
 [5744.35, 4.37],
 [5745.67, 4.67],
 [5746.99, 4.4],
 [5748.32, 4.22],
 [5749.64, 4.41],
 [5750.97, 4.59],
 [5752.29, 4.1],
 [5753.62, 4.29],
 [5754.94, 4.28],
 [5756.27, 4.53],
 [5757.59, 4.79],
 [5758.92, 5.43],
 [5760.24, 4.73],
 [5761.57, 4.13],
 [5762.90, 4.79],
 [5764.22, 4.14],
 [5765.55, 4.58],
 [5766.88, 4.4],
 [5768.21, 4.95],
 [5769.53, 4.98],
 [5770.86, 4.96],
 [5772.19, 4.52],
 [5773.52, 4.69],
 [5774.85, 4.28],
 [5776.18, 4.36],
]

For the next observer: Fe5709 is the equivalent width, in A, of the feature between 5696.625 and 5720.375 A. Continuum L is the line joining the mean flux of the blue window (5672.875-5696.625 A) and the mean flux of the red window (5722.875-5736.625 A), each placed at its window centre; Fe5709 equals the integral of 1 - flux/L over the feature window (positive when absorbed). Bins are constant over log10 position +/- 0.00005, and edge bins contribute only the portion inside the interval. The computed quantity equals 1.2 A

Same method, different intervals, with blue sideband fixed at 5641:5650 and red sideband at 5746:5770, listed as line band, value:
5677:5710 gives 0.96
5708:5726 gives 0.69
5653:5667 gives 0.19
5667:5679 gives -0.12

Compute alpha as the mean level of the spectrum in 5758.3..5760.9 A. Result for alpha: 5.09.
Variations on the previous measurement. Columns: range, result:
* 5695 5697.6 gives 4.45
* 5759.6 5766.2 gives 4.47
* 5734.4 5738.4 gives 4.35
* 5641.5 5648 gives 4.38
